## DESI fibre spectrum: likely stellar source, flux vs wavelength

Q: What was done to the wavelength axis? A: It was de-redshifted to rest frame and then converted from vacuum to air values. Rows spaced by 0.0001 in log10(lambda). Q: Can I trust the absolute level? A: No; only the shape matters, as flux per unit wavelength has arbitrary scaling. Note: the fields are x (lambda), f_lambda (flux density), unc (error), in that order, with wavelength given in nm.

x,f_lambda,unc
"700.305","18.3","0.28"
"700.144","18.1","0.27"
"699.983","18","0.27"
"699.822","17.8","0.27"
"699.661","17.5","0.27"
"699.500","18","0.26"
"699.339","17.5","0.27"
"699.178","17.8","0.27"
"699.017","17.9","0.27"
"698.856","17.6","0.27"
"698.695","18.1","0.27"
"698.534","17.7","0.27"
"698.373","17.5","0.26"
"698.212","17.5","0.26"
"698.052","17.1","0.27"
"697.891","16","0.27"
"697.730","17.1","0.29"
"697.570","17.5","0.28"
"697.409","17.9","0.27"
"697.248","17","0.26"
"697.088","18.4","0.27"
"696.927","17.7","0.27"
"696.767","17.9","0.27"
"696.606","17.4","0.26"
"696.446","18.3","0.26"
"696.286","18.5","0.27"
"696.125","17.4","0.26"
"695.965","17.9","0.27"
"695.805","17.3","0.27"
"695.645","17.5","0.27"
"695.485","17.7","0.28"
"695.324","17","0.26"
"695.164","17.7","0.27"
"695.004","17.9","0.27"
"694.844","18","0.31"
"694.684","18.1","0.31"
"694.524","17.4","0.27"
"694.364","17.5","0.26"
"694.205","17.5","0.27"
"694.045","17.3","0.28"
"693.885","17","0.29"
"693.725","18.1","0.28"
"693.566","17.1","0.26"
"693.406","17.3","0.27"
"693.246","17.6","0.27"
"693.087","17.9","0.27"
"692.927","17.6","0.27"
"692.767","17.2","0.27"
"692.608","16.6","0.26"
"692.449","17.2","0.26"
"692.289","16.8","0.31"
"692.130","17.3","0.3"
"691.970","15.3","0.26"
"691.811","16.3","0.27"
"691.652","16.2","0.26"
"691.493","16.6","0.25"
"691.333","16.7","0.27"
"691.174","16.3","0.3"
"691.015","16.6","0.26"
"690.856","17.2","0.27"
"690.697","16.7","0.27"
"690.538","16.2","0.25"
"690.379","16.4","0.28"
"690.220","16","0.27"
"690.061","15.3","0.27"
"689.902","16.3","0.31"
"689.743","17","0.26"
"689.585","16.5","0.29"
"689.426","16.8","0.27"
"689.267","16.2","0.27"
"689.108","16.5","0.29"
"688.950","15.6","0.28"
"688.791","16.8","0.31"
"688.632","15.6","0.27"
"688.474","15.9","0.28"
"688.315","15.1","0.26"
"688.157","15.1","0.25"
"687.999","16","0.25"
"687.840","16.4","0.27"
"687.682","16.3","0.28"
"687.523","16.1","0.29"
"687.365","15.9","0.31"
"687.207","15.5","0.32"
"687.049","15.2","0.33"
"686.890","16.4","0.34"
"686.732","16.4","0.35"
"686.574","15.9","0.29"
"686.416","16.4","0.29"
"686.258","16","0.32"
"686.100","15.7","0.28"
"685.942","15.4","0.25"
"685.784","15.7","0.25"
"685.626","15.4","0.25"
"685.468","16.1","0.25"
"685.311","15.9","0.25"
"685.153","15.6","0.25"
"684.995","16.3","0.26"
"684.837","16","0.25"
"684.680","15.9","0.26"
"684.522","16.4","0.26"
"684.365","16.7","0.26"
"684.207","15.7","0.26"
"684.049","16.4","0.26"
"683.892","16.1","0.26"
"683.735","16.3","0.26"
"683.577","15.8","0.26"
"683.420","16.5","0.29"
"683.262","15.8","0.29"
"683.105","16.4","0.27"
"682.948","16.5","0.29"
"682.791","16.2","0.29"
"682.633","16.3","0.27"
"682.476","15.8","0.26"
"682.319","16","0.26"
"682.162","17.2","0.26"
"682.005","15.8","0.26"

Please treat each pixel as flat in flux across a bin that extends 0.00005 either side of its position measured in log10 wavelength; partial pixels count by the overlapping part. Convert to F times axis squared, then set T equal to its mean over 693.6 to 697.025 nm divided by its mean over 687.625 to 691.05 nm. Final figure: 1.1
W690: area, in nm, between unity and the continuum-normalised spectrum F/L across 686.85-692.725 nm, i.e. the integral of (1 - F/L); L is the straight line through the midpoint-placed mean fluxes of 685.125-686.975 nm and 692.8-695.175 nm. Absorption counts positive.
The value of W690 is 0.16 nm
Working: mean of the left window 15.9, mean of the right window 17.6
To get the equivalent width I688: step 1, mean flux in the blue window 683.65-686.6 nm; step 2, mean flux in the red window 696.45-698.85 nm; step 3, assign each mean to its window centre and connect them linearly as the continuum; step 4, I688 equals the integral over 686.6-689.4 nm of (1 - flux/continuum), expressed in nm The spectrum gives 0.07 nm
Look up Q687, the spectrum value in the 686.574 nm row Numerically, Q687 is 15.9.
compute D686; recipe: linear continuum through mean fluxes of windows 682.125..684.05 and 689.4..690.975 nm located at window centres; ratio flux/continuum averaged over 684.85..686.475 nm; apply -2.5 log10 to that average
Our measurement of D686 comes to 0.031 mag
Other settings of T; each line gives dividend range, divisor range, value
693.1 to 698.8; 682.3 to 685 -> 1.13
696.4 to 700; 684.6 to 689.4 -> 1.14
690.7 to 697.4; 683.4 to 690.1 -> 1.10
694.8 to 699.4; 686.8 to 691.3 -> 1.12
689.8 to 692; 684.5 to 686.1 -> 1.05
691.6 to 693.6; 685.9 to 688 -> 1.08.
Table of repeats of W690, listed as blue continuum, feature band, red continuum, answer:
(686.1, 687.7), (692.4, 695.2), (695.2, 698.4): -0.07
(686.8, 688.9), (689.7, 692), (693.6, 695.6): 0.04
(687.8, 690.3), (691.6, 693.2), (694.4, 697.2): 0.00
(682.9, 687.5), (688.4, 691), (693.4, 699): 0.05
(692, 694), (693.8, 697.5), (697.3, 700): -0.06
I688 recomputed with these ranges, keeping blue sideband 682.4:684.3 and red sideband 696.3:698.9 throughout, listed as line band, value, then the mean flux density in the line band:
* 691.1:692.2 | 0.039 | 16.4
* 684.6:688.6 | 0.148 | 15.9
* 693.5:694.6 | -0.013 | 17.4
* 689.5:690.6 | 0.037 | 16.2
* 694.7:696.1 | -0.023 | 17.6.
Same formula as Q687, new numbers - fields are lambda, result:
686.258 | 16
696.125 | 17.4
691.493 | 16.6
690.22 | 16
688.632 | 15.6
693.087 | 17.9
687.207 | 15.5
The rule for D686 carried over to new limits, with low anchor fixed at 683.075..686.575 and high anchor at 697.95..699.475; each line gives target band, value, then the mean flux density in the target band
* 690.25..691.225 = 0.010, 16.5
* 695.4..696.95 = -0.027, 17.8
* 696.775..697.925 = 0.000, 17.5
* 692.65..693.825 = -0.032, 17.5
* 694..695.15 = -0.034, 17.7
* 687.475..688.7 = 0.039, 15.8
